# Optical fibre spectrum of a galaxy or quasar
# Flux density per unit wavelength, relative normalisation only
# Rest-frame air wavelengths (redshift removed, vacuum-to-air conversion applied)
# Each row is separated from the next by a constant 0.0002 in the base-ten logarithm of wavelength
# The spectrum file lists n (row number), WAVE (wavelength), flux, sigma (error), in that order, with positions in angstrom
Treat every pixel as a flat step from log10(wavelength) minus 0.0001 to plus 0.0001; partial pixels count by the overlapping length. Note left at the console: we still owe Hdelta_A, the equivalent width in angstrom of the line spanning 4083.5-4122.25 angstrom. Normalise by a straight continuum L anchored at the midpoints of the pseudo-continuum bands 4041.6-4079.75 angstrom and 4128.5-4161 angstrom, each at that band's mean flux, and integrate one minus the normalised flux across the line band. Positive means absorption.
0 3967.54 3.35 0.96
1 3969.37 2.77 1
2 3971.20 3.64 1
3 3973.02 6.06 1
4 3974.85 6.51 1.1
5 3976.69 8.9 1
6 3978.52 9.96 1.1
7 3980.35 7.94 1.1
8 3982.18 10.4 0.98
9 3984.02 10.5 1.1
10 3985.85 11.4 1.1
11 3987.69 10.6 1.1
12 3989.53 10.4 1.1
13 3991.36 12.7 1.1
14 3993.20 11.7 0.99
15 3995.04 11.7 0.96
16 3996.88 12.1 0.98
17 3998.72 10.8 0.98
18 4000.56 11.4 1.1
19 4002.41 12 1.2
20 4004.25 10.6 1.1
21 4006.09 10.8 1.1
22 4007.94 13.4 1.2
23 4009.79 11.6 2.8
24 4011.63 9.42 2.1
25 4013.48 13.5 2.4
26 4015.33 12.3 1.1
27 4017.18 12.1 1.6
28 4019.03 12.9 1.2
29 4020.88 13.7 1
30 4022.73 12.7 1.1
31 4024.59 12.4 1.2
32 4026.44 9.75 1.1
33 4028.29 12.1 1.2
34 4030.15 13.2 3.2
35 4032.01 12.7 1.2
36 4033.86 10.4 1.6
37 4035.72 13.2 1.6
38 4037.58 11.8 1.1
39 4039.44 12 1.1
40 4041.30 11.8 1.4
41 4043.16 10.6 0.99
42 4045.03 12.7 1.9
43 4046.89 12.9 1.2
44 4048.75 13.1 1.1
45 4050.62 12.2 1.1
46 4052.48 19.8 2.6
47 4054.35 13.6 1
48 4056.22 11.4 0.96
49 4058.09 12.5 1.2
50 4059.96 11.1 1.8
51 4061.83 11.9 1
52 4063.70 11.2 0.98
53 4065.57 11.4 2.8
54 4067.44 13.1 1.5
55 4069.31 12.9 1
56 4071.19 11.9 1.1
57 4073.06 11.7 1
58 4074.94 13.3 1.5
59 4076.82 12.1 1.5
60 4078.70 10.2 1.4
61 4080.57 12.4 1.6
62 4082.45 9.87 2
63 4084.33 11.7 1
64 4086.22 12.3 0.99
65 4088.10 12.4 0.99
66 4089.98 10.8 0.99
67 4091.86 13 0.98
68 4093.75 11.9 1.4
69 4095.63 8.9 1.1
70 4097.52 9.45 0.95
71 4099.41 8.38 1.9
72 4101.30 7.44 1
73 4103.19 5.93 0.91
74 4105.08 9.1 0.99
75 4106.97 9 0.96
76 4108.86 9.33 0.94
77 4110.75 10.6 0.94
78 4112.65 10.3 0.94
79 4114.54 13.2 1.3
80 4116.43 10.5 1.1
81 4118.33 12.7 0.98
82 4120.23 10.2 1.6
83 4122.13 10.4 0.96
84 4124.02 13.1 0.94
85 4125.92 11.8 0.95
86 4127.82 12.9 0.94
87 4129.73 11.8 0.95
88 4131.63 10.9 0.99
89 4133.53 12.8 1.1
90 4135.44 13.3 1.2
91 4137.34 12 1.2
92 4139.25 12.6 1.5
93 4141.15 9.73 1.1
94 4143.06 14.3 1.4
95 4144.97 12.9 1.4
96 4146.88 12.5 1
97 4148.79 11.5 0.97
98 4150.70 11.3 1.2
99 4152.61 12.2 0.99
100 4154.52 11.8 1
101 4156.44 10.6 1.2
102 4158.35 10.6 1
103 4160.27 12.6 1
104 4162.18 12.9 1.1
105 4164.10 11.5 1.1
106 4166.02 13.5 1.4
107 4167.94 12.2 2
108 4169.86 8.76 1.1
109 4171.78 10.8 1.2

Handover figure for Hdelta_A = 5.91 angstrom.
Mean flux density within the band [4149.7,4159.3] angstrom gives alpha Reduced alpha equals 11.3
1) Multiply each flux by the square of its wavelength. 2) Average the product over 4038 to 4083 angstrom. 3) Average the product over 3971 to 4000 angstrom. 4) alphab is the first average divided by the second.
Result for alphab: 1.29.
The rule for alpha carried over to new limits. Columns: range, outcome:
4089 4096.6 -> 11.2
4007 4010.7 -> 12.5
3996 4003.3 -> 11.6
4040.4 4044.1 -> 11.2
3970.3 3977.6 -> 6.28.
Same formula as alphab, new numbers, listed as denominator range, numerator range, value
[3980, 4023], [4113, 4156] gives 1.11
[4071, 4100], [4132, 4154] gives 1.12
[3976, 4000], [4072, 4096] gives 1.14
